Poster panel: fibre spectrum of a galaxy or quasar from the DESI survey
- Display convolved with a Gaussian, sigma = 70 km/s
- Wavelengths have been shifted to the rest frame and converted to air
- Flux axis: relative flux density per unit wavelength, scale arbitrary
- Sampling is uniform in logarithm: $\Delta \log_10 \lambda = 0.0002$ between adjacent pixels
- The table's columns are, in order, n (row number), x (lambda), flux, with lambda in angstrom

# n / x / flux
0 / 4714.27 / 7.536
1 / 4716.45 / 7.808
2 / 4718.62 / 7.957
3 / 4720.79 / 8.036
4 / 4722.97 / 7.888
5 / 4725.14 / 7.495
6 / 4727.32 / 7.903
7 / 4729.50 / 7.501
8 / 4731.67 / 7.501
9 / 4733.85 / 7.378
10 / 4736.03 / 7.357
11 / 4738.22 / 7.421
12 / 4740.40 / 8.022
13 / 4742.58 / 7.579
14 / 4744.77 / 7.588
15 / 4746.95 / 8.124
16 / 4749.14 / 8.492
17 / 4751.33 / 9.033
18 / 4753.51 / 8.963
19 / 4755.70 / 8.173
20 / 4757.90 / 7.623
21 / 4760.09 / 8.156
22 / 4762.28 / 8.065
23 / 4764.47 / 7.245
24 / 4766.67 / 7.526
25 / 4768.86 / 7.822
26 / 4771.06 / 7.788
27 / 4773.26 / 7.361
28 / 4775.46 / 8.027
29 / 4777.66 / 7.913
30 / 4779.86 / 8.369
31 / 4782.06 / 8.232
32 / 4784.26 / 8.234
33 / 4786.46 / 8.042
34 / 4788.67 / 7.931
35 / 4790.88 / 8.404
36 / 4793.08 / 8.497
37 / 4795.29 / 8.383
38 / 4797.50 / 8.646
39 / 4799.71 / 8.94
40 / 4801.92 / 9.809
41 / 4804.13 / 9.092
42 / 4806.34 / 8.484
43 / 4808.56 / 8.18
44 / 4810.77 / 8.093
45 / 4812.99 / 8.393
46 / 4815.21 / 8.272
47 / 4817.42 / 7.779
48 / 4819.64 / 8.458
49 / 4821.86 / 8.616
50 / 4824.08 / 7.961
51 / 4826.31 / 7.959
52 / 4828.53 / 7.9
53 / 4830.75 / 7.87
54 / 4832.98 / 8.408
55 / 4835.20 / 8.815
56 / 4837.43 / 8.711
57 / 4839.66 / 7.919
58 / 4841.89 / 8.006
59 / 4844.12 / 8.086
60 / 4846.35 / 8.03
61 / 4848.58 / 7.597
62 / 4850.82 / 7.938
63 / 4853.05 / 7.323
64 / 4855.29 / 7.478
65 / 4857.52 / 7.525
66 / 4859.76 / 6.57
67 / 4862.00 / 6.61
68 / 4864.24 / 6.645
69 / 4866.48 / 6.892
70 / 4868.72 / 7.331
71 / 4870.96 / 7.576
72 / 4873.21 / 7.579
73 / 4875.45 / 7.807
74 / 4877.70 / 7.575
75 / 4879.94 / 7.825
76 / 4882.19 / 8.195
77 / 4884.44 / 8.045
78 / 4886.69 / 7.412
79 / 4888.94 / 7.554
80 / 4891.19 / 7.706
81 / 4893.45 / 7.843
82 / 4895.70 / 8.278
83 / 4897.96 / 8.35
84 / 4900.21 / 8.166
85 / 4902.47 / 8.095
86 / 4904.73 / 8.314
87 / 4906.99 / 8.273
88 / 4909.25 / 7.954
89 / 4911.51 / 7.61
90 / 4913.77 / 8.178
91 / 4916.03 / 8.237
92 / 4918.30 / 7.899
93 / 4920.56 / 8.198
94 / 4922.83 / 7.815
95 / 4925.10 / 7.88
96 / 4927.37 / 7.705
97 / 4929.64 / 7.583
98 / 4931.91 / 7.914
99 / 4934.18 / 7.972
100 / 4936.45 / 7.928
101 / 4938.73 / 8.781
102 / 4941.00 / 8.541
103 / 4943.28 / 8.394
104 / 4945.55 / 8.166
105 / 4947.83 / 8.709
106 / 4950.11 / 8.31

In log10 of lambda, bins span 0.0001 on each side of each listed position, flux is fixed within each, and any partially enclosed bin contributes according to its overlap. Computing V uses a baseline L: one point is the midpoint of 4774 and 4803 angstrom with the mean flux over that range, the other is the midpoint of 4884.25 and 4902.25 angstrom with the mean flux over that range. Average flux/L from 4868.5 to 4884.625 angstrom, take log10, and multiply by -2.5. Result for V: 0.03 mag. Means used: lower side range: 8.4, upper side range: 7.92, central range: 7.75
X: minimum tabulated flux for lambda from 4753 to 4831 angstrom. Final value 7.245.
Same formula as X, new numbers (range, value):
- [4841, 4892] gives 6.57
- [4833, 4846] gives 7.919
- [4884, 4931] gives 7.412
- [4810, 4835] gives 7.779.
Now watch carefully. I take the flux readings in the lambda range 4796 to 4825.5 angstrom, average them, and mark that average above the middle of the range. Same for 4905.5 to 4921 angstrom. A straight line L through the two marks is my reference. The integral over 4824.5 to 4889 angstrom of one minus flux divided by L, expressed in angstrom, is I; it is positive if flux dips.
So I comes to 4.7 angstrom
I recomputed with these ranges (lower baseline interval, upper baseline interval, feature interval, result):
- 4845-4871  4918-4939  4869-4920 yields -2.0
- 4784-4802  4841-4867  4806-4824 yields -0.4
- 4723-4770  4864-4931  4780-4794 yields -0.7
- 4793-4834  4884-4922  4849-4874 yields 2.9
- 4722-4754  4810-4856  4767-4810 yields -1.8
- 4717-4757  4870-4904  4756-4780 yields 0.3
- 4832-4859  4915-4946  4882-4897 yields 0.3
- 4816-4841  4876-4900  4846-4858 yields 0.7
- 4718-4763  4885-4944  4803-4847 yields -1.6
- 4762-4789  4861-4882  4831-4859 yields -1.7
